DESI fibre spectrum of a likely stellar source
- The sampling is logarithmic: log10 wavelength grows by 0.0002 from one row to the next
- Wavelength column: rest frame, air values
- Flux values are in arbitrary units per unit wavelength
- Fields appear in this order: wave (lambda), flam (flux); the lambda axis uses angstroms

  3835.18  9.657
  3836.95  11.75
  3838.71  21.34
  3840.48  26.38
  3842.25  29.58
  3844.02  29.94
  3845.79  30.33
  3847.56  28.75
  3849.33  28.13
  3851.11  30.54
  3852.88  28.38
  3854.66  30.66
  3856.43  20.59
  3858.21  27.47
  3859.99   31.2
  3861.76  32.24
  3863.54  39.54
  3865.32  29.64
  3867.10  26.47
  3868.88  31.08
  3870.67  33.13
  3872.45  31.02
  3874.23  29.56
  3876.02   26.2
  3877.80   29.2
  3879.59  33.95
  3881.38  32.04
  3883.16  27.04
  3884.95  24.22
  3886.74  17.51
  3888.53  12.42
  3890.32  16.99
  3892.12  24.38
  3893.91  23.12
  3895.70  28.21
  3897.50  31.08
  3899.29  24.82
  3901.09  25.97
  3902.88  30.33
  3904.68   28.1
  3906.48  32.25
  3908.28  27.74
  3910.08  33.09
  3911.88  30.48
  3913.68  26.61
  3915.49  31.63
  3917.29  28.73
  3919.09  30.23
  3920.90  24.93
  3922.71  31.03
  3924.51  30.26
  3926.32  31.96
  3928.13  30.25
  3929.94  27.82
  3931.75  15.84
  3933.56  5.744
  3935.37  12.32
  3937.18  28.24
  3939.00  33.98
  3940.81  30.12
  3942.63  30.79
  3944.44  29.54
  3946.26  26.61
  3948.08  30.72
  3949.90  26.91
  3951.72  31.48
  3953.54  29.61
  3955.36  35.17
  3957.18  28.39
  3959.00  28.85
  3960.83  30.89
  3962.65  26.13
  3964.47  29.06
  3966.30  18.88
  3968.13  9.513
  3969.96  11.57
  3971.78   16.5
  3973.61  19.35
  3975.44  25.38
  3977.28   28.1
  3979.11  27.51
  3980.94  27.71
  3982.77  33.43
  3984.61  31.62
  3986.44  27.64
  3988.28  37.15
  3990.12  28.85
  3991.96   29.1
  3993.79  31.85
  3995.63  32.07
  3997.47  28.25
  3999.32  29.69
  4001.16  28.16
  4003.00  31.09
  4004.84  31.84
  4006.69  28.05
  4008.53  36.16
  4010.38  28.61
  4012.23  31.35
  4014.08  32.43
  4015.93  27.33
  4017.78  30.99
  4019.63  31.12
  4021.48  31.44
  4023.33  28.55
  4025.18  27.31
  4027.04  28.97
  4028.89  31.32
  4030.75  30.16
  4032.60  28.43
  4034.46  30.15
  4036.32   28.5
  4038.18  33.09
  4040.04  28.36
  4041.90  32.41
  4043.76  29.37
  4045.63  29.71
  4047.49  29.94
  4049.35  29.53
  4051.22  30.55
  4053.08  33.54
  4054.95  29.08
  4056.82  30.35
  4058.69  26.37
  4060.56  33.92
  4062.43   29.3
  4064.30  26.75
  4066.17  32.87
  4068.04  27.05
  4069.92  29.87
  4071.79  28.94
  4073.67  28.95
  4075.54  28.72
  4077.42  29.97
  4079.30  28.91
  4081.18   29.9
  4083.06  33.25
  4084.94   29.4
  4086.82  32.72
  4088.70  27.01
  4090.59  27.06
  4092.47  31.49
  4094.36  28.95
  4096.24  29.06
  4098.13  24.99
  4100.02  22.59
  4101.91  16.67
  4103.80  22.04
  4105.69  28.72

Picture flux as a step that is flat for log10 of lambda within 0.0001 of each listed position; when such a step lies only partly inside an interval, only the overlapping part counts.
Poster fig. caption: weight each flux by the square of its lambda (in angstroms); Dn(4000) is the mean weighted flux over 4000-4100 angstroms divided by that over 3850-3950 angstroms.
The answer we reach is 1.17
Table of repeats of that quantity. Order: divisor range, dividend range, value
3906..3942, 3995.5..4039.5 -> 1.17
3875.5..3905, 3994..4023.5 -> 1.27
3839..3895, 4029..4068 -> 1.19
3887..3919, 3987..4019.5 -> 1.21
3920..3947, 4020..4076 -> 1.22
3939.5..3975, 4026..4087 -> 1.22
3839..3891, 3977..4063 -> 1.17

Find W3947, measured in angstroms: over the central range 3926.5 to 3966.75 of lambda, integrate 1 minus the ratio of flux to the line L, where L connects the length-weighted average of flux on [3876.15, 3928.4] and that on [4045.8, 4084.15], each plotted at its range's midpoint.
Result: 1.81 angstroms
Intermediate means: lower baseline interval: 27.5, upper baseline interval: 29.9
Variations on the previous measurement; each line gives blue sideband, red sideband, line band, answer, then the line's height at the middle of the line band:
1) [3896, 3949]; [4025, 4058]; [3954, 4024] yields 2.05 angstroms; 29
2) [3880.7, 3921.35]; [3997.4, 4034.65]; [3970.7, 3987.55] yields 1.55 angstroms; 29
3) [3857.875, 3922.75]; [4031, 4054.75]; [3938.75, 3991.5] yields 3.56 angstroms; 29.2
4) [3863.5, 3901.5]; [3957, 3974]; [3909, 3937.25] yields -1.96 angstroms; 24.4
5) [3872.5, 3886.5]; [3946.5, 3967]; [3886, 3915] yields 2.65 angstroms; 28.6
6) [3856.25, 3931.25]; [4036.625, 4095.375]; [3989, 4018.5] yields -1.13 angstroms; 29.3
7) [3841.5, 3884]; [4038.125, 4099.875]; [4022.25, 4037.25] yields 0.23 angstroms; 29.6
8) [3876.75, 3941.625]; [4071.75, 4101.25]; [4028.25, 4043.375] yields -1.16 angstroms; 28.1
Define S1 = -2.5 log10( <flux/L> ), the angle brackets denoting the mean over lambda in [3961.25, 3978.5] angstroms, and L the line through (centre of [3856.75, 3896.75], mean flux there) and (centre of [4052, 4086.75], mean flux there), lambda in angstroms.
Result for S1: 0.34 mag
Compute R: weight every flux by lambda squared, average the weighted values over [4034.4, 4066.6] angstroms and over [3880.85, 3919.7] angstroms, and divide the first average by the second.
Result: 1.22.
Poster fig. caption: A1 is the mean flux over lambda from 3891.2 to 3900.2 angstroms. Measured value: 26.3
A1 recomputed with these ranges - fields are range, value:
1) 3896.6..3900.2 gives 27.9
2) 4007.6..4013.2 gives 32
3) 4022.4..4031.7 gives 29.3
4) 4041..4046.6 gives 30.5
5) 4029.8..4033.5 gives 29.3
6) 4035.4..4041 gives 30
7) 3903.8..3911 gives 30.3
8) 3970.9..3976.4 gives 20.5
